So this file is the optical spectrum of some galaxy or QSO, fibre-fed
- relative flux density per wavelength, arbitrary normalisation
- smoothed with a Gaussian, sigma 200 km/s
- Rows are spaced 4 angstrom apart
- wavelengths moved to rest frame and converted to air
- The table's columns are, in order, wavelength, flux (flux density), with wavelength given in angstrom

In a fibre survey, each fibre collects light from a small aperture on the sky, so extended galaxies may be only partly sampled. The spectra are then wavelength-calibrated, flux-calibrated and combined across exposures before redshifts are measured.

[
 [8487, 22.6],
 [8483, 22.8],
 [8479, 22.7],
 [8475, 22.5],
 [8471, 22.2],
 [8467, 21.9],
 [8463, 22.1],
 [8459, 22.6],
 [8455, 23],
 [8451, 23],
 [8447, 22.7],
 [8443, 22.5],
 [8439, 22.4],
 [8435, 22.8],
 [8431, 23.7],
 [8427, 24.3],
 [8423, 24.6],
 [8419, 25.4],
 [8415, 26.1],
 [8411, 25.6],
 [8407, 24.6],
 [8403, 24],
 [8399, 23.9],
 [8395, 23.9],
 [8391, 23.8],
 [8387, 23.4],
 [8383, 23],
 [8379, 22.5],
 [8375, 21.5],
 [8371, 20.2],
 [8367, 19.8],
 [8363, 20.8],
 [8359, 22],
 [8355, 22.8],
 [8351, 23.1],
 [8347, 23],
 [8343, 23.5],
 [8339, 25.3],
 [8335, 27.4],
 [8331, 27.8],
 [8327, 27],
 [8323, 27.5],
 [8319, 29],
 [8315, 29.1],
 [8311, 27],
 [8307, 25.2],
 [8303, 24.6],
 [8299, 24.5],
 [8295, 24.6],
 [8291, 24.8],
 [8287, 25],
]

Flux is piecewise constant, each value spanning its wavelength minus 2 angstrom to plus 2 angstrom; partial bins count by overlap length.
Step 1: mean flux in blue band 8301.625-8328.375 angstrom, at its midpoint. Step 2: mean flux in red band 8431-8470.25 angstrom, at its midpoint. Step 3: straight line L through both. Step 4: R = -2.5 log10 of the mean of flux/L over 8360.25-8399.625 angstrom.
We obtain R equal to 0.12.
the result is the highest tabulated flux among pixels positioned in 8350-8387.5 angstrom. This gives 23.4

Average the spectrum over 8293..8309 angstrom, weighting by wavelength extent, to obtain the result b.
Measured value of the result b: 24.7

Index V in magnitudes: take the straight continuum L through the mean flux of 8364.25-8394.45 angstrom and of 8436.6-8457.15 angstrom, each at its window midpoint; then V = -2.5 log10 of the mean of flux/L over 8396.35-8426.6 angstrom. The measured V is -0.11 mag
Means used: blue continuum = 22.1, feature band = 24.8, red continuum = 22.7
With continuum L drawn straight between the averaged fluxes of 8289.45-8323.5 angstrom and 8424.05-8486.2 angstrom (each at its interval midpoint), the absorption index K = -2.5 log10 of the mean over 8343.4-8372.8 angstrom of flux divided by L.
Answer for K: 0.15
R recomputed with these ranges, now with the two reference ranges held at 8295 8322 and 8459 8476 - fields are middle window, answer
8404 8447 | -0.04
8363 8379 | 0.19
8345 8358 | 0.11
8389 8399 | 0.01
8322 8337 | -0.06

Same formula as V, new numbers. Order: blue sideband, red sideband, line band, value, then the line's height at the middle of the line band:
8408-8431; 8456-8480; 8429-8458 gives 0.04 mag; 23.7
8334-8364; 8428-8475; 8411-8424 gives -0.11 mag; 22.9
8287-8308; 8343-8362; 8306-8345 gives -0.14 mag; 23.7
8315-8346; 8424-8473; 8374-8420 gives 0.02 mag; 24.6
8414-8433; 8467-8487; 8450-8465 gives 0.03 mag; 23.3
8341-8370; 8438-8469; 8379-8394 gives -0.05 mag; 22.2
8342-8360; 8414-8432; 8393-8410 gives 0.00 mag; 24.2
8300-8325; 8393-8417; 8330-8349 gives 0.04 mag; 26.3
